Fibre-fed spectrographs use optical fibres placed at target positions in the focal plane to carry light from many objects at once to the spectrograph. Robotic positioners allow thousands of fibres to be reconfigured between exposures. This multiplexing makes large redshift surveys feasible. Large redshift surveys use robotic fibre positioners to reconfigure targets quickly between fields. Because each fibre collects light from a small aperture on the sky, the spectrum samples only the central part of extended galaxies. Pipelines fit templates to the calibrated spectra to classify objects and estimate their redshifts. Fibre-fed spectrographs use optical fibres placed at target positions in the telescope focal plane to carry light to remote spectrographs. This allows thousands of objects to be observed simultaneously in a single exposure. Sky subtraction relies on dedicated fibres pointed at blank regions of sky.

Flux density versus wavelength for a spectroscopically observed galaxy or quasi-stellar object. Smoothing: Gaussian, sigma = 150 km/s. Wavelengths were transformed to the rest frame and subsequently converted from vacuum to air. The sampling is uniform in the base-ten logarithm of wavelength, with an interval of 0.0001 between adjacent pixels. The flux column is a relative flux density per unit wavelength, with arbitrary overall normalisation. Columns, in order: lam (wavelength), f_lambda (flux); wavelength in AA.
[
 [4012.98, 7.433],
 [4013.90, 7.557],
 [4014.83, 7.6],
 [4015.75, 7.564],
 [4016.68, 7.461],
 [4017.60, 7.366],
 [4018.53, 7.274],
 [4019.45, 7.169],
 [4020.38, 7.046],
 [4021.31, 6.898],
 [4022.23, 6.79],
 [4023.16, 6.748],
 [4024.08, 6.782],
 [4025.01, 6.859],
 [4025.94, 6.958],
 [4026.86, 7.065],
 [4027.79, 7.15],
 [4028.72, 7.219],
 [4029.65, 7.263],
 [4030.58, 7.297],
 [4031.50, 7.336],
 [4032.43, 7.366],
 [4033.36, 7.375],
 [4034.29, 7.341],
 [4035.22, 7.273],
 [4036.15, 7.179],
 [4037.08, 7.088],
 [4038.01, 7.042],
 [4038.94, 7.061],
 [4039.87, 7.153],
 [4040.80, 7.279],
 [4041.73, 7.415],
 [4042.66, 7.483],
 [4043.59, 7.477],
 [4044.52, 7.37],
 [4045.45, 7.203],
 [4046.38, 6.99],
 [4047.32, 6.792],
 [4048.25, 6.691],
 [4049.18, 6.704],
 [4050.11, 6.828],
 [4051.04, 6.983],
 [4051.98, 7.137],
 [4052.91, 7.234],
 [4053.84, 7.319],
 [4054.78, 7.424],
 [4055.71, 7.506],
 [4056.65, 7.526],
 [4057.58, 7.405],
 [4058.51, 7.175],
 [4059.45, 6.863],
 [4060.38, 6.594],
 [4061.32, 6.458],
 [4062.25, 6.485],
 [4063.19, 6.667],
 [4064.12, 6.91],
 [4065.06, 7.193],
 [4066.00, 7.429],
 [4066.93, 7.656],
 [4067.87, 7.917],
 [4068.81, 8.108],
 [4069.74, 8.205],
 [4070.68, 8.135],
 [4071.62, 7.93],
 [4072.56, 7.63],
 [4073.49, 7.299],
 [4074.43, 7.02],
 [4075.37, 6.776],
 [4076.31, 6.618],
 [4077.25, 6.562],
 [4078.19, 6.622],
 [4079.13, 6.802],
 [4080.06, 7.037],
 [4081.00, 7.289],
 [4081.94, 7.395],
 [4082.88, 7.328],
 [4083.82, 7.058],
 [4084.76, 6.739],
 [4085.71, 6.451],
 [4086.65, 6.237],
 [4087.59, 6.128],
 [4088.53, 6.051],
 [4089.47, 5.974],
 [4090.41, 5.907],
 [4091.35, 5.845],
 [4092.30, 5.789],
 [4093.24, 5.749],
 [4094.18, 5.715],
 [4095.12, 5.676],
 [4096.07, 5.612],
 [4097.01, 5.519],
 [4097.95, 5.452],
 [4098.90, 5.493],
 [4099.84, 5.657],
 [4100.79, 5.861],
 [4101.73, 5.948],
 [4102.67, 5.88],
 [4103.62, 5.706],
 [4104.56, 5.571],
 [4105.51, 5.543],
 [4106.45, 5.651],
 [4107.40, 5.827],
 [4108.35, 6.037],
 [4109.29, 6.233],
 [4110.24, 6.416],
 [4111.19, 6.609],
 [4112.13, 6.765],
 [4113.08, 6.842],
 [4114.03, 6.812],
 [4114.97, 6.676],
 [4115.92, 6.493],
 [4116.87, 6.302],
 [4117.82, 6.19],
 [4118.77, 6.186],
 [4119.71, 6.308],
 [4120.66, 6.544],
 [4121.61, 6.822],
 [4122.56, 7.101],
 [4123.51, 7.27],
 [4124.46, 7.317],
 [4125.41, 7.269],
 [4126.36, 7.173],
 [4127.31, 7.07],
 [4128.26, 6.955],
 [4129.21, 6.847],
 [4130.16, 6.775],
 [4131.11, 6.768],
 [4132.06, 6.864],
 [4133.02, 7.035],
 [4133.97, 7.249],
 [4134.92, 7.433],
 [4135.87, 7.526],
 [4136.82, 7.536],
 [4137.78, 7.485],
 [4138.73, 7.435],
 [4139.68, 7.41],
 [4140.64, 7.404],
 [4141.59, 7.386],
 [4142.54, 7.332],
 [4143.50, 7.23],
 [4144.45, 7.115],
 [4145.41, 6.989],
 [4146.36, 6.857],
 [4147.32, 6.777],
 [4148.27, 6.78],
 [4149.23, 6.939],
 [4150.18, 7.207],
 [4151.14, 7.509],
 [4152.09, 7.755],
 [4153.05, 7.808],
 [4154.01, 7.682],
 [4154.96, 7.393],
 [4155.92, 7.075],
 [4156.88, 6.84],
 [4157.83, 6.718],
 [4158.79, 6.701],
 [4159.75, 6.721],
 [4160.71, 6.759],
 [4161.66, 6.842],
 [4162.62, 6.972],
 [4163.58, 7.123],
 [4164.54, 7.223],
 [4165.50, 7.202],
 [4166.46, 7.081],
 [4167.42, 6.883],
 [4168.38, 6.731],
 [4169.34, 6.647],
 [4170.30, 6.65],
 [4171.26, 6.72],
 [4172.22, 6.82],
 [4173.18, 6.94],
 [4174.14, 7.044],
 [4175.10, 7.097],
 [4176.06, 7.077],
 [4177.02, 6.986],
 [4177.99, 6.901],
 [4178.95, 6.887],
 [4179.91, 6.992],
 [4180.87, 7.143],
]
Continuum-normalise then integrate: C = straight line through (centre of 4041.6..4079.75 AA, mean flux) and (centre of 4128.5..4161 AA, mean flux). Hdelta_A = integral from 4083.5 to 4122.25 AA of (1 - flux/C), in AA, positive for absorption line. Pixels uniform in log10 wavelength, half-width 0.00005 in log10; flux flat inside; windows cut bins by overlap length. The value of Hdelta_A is 5.8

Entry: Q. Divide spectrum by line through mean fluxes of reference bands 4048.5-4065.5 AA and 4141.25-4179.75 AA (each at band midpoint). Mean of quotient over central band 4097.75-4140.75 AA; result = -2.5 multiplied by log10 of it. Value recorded 0.068 mag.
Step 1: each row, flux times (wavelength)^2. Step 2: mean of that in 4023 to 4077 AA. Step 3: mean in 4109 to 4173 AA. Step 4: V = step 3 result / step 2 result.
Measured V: 1.01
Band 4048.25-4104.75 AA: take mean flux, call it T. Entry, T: 6.71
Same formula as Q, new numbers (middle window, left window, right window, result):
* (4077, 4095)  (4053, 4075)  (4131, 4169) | 0.13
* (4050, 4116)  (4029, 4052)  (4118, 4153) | 0.08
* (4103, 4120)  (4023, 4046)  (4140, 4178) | 0.14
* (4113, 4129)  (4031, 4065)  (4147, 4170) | 0.05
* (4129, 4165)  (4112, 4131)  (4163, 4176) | -0.04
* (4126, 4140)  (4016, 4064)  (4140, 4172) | -0.02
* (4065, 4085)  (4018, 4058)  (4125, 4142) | -0.02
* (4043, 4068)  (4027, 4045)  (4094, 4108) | -0.05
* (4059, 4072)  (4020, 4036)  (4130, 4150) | -0.03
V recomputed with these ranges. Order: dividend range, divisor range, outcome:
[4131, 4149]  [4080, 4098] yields 1.18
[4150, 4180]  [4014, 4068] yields 1.04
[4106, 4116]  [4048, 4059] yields 0.92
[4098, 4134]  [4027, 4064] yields 0.94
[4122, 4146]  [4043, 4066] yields 1.06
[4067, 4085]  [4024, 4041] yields 1.04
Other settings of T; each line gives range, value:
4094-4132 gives 6.33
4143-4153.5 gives 7.17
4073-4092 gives 6.65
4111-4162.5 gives 7.02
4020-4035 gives 7.1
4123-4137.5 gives 7.14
